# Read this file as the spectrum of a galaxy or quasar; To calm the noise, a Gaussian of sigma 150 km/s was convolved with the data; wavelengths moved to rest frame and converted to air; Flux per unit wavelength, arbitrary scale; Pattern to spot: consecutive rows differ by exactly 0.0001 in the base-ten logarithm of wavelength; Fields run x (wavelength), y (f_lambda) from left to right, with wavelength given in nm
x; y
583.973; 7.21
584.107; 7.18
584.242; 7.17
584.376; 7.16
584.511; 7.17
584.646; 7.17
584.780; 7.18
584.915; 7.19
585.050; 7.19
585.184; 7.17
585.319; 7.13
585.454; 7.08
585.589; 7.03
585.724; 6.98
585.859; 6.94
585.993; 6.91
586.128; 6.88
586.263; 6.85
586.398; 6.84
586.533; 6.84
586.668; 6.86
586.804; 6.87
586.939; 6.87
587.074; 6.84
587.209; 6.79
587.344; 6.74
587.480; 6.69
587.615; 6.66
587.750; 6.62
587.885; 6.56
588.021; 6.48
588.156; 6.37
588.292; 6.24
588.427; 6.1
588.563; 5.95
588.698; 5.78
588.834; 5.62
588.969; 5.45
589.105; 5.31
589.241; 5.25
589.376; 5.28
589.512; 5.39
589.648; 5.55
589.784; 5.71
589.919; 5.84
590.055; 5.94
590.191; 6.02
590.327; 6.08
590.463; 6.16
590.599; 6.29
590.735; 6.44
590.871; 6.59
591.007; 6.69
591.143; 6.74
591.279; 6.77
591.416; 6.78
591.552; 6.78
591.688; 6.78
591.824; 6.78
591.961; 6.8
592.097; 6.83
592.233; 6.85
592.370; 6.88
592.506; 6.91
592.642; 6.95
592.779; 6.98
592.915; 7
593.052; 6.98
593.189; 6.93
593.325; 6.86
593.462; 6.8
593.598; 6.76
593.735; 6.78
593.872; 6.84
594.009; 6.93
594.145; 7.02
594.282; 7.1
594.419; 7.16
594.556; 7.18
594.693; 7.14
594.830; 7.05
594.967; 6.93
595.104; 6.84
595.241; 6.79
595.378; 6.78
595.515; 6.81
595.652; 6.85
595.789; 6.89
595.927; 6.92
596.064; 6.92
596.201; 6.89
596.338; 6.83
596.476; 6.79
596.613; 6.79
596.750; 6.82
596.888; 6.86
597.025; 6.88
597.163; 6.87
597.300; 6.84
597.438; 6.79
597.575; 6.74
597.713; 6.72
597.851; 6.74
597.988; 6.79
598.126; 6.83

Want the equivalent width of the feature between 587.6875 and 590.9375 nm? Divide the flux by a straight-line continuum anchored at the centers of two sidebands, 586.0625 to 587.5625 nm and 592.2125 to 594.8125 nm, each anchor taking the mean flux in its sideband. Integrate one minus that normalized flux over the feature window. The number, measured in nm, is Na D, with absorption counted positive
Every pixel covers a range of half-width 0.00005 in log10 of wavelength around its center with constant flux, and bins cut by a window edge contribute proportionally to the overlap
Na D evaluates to 0.43 nm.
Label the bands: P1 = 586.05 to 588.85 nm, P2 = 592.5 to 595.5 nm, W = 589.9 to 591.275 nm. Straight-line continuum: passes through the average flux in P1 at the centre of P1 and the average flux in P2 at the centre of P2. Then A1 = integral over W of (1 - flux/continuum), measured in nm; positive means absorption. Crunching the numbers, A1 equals 0.09 nm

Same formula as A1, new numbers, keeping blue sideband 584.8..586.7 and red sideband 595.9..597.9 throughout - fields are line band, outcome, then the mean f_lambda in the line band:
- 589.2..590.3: 0.20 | 5.65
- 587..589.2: 0.23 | 6.25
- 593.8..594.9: -0.03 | 7.05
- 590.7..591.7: 0.03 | 6.7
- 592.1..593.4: -0.01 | 6.92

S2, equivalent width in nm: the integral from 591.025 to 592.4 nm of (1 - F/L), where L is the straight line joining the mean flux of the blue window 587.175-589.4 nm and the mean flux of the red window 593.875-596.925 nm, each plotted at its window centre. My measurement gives -0.06 nm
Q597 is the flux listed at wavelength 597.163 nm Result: 6.87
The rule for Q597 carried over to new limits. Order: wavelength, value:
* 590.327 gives 6.08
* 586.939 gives 6.87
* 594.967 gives 6.93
